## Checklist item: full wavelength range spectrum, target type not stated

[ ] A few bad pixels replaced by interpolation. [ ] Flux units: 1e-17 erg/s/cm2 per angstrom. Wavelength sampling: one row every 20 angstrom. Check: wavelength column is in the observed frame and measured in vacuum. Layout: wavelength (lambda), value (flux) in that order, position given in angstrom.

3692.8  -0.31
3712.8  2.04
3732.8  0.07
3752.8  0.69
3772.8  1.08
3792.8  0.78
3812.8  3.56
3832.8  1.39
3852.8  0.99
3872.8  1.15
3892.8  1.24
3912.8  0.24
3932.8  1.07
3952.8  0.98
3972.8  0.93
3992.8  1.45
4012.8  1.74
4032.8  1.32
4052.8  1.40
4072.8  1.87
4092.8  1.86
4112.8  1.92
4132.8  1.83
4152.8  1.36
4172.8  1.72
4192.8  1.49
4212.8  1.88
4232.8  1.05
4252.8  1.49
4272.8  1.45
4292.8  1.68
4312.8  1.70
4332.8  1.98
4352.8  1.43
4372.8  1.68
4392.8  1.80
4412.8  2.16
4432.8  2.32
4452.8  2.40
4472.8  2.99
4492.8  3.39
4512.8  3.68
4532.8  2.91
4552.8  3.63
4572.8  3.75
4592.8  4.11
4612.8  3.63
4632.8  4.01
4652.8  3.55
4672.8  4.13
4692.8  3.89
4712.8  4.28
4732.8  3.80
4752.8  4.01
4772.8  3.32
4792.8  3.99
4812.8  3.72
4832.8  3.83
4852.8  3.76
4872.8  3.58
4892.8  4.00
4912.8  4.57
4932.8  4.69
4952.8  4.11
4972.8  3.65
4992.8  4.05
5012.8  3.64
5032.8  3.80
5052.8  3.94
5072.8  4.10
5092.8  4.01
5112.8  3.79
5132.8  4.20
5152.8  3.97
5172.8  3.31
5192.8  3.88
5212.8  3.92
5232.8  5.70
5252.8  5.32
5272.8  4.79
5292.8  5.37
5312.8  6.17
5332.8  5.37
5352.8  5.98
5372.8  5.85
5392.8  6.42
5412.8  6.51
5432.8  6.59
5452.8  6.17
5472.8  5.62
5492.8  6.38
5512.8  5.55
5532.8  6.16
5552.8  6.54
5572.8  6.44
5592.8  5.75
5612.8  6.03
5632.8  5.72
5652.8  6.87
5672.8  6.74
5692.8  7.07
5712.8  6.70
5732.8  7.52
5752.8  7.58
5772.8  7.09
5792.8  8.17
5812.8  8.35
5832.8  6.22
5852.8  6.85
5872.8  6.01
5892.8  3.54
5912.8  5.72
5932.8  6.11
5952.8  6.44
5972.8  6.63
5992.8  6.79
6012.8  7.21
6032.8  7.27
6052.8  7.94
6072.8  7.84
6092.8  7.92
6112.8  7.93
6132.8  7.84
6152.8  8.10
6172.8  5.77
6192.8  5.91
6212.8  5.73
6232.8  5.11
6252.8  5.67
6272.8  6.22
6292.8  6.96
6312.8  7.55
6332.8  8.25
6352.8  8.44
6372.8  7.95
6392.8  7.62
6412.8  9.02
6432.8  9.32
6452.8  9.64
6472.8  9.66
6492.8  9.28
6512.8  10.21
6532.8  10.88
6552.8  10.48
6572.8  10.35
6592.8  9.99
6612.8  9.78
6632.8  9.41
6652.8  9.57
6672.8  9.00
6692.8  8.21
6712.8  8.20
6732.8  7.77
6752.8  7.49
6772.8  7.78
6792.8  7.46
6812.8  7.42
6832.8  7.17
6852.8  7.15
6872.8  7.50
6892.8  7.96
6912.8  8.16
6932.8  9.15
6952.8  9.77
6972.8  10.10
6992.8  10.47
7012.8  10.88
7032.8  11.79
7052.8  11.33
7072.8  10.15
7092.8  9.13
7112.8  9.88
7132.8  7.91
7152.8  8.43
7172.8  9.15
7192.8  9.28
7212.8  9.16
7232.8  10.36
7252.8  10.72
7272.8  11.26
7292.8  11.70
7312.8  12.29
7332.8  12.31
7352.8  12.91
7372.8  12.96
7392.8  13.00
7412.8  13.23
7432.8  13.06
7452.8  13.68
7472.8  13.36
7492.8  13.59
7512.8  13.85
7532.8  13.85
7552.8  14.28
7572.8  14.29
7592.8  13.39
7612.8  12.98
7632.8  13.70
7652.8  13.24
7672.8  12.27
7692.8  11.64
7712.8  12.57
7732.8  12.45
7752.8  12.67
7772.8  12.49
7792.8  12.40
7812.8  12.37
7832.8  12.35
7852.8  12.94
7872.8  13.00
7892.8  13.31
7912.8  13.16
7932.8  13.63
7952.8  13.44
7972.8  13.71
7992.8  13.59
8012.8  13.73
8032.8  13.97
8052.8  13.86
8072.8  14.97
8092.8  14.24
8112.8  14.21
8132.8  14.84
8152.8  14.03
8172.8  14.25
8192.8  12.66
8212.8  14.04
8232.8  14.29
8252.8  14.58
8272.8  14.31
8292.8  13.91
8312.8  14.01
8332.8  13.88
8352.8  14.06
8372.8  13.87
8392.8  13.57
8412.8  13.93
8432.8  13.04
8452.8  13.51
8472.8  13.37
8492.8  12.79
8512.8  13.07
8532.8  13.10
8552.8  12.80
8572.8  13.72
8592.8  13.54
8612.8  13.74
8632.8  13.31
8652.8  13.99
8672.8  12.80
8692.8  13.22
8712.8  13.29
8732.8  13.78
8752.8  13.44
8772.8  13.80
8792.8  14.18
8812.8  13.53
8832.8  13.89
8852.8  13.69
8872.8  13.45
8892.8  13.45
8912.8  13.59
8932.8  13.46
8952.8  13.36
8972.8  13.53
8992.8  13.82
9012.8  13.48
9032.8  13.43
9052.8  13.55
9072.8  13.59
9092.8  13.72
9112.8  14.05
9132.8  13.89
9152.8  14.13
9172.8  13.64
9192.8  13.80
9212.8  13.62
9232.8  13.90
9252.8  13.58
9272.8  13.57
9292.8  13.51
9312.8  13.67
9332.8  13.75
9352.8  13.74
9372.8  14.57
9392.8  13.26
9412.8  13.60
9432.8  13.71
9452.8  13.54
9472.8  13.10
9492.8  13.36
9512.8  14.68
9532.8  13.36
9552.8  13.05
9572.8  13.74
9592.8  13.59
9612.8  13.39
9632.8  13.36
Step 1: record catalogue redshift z 0.000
